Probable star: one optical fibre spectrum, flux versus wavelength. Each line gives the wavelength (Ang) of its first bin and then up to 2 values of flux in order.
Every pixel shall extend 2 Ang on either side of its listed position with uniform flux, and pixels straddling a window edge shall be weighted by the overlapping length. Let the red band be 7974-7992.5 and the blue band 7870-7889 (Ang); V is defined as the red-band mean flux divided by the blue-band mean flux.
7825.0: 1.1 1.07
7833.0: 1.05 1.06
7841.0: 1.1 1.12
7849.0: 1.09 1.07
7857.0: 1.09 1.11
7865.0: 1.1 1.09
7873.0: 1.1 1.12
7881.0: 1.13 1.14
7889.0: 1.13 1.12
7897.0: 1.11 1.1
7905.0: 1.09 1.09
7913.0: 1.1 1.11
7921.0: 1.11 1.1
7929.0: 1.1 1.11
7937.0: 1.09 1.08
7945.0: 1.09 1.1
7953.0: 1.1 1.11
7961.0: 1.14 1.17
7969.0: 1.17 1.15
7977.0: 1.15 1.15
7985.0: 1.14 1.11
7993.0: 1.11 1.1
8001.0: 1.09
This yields 1.01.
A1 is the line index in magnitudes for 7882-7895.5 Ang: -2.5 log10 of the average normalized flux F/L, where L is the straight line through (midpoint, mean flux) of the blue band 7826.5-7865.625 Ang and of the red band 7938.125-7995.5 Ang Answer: -0.029 mag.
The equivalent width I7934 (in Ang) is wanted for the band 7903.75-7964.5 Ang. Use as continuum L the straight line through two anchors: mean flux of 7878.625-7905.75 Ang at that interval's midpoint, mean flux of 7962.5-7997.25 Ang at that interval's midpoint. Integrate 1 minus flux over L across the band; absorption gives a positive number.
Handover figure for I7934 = 1.4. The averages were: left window 1.12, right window 1.14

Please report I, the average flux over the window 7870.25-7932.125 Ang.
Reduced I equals 1.11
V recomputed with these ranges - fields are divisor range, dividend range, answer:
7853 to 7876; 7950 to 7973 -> 1.04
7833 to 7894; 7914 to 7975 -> 1.01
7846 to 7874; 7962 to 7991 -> 1.05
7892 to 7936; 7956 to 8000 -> 1.03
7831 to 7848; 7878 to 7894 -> 1.04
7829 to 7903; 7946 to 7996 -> 1.03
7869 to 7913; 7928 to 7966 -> 1.00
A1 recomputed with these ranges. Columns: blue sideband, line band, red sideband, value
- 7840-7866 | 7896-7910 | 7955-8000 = 0.01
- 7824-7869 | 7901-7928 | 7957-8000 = 0.01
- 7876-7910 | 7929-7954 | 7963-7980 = 0.05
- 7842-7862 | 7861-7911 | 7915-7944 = -0.01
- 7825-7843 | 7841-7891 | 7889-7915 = -0.02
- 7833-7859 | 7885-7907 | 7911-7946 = -0.02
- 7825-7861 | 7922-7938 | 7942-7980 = 0.02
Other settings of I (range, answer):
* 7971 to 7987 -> 1.15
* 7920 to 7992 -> 1.12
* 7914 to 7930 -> 1.1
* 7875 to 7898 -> 1.13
